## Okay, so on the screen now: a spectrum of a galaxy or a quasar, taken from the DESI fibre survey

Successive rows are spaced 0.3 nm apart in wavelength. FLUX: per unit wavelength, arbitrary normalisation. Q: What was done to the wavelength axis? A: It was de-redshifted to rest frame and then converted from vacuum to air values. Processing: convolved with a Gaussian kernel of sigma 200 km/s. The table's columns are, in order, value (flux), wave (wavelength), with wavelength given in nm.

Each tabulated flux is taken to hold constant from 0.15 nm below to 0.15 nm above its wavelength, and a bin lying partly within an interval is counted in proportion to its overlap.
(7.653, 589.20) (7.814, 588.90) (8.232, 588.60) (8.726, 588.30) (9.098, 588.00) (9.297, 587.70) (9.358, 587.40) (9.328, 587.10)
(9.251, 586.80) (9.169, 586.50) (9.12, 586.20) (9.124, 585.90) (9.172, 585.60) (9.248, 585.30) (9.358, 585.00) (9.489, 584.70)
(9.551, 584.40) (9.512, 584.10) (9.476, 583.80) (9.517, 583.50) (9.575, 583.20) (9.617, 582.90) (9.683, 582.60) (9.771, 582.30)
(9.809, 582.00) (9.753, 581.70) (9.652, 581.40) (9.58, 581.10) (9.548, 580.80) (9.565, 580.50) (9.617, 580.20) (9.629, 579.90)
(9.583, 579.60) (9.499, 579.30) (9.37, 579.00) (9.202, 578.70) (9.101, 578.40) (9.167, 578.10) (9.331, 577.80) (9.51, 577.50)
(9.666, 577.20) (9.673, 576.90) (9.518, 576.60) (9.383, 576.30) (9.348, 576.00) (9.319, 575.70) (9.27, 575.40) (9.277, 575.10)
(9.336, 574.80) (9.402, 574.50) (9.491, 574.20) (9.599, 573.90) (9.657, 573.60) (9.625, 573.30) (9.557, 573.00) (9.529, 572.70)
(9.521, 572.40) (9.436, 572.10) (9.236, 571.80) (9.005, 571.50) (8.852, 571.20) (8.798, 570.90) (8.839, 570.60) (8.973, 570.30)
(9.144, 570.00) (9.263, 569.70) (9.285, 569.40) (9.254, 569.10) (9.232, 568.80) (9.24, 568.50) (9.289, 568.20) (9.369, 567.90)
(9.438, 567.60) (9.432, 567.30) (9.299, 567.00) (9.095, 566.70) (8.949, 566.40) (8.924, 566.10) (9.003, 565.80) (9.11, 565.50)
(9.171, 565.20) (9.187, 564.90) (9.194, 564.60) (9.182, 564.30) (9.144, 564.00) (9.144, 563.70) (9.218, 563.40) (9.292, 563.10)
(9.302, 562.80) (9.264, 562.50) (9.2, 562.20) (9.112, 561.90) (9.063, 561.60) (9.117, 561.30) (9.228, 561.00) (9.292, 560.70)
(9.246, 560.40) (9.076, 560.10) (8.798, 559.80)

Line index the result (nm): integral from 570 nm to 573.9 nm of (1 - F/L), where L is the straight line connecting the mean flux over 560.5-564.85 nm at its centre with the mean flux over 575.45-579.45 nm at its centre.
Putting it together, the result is 0.02 nm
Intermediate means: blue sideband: 9.2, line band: 9.26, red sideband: 9.39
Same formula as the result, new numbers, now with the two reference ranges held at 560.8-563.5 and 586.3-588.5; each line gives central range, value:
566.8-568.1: -0.03 nm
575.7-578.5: -0.07 nm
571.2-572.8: -0.02 nm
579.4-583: -0.19 nm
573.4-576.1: -0.07 nm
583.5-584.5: -0.04 nm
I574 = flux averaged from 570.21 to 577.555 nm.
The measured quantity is 9.35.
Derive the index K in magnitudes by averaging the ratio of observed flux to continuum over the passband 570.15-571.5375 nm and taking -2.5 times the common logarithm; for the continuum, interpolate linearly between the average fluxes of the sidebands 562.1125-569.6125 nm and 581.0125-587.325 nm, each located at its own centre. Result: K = 0.05 mag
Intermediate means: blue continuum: 9.21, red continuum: 9.46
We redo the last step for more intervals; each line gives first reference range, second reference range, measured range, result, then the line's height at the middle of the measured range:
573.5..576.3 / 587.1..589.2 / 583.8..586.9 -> -0.05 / 8.86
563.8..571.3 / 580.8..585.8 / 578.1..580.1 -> 0.01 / 9.44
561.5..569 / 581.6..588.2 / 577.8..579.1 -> 0.01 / 9.34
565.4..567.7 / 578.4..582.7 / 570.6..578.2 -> 0.00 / 9.39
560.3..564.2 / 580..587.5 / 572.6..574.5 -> -0.03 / 9.35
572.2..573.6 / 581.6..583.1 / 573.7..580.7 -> 0.02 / 9.64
